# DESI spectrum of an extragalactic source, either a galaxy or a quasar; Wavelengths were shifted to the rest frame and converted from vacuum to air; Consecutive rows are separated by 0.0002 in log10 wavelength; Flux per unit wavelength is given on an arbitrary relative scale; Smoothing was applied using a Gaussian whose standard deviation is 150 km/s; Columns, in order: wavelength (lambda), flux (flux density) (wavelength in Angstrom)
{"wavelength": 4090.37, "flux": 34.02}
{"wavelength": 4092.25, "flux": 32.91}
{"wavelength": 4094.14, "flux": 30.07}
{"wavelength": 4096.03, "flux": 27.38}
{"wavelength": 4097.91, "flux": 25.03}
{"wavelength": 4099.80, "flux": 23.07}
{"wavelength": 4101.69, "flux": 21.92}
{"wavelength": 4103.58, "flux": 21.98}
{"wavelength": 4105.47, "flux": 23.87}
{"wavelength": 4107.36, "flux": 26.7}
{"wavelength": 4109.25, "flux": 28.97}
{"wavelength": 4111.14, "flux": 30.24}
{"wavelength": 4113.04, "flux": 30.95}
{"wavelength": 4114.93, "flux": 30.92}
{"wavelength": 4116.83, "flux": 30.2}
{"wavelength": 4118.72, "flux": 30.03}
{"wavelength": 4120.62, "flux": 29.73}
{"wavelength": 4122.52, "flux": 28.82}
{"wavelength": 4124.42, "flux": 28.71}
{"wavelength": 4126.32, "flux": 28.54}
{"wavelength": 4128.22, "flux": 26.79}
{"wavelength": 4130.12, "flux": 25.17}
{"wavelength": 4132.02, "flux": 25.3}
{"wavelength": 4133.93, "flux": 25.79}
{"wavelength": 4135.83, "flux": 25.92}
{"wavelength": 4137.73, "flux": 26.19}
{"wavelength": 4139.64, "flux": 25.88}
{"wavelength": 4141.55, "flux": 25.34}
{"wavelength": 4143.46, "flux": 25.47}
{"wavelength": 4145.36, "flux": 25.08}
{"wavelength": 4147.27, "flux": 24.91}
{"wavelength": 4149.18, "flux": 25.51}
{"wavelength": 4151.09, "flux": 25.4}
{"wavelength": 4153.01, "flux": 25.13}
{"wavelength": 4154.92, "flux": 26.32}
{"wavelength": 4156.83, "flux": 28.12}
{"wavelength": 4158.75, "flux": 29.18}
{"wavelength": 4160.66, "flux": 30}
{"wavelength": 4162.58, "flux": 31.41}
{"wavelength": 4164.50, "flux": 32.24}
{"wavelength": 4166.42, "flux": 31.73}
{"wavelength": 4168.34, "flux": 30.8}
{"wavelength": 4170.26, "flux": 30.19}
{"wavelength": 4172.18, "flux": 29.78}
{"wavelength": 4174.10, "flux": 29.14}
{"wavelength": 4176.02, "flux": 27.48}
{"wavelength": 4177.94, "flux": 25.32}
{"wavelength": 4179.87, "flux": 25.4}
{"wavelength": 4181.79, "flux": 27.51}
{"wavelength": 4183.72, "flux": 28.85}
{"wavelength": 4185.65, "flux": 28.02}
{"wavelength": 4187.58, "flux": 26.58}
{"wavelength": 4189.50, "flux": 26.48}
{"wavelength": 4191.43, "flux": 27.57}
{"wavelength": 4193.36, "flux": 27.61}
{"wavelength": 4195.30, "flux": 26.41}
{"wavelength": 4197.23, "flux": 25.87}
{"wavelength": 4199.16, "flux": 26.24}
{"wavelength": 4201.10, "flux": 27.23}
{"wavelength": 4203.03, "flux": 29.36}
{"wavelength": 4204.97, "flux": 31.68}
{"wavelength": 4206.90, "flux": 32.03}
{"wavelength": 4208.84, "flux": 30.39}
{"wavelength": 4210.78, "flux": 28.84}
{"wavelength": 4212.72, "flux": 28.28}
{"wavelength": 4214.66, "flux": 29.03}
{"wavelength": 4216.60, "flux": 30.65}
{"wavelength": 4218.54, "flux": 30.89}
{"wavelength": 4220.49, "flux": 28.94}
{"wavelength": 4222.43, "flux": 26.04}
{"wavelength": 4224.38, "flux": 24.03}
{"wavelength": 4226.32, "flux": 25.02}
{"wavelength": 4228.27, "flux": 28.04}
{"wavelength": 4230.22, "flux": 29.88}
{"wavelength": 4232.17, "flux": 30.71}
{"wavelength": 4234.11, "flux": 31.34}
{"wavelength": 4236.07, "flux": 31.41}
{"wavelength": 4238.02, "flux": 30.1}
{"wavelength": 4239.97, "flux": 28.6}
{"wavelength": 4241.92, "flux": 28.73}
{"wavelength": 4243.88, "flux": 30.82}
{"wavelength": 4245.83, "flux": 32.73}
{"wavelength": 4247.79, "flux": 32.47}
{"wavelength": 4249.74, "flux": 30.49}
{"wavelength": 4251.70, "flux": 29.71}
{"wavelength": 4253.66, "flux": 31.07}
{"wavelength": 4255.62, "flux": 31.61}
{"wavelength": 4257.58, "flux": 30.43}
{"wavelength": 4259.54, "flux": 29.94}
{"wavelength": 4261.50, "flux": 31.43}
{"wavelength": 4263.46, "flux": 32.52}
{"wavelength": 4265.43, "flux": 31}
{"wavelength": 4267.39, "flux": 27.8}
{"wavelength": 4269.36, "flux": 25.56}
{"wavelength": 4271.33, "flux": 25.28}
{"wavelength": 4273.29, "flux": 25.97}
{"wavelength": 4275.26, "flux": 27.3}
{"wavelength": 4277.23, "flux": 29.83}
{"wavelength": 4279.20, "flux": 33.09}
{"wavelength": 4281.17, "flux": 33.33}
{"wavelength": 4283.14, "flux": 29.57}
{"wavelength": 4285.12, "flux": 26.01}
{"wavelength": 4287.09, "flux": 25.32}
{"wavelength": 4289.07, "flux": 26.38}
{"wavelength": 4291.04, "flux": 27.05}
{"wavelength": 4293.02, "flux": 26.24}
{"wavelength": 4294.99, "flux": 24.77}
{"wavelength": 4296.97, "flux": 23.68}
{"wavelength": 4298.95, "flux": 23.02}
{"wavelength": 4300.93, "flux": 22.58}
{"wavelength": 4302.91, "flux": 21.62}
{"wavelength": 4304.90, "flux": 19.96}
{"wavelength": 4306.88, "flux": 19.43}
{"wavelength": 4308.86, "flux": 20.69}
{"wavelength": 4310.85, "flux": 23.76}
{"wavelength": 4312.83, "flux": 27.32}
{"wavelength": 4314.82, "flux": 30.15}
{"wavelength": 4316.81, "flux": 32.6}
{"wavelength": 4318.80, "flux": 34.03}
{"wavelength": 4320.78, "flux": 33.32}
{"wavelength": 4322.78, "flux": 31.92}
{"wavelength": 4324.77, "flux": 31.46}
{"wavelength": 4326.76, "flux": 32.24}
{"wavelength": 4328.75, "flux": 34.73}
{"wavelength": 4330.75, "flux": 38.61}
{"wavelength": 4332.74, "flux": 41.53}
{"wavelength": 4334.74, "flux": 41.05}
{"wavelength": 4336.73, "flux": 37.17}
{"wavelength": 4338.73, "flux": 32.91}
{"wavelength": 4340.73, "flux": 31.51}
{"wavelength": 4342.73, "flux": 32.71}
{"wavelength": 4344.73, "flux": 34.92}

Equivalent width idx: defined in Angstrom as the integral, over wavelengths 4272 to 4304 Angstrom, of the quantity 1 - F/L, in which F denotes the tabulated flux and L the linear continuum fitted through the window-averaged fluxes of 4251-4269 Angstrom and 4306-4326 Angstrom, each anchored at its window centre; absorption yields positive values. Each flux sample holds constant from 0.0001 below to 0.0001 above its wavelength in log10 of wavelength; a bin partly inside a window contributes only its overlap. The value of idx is 3.2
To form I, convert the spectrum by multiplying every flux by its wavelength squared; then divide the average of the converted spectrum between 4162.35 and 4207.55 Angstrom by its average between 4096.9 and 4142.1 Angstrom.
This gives 1.09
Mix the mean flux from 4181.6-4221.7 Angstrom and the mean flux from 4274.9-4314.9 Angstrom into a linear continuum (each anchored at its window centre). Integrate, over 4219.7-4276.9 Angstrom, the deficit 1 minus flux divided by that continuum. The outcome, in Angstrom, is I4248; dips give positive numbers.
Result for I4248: -4.7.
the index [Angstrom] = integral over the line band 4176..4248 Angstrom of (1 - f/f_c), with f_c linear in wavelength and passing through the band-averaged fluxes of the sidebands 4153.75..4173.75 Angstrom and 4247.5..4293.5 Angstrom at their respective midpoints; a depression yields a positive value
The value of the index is 2.4 Angstrom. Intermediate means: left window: 29.9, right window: 29.1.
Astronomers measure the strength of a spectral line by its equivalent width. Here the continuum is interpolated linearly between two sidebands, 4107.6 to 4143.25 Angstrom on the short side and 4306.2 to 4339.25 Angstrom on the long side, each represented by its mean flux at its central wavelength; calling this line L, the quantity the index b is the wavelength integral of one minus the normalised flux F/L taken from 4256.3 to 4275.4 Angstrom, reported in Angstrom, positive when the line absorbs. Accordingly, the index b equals 1.25 Angstrom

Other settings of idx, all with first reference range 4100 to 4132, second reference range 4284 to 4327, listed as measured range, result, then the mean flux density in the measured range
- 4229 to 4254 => -3.5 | 30.6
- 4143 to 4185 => -1.1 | 28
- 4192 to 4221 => -2.0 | 28.9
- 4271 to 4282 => -1.1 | 29.3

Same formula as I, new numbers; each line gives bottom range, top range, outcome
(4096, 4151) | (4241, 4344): 1.20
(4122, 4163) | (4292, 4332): 1.13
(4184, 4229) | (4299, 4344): 1.14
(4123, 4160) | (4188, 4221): 1.12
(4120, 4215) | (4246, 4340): 1.12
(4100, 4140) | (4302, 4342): 1.25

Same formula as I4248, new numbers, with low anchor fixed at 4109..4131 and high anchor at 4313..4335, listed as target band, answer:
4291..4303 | 3.4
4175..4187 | 1.4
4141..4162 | 2.4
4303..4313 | 3.6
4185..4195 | 1.2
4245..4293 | 5.1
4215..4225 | 1.0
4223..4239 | 1.6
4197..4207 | 0.8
